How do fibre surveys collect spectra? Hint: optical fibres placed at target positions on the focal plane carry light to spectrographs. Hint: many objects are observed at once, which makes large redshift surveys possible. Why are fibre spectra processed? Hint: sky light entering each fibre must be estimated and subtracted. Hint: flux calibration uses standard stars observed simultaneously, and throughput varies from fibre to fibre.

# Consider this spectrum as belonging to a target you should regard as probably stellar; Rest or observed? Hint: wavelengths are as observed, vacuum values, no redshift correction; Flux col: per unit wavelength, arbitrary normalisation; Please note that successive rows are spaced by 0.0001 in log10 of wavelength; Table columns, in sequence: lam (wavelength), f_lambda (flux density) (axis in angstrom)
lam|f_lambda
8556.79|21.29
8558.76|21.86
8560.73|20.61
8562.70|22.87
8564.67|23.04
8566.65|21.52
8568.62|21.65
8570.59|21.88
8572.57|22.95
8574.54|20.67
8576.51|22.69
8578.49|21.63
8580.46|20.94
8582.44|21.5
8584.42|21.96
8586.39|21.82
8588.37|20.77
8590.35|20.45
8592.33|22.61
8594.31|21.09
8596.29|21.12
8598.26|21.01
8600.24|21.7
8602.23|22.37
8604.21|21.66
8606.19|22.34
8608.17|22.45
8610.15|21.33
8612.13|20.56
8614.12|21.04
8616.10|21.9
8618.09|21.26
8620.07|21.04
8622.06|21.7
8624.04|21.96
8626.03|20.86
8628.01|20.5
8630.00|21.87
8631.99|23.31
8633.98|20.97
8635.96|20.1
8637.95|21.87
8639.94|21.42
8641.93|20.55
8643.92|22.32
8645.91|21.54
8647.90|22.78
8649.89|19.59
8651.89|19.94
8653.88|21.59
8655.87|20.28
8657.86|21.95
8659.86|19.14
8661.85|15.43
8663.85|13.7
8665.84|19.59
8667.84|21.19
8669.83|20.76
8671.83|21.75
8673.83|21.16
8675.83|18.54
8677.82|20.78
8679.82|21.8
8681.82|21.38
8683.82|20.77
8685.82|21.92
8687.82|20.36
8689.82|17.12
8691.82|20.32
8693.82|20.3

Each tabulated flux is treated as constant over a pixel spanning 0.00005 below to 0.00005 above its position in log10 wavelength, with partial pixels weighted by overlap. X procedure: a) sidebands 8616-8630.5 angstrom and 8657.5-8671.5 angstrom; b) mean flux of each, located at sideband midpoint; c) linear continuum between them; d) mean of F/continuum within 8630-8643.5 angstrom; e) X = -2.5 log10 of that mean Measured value -0.05 mag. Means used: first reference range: 21.3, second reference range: 18.8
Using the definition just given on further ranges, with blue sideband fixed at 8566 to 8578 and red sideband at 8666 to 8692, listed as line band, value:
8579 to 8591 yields 0.02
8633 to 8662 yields 0.01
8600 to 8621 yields -0.01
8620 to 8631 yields -0.01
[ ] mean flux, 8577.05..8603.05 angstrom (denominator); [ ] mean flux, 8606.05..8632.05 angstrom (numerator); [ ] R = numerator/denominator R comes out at 1.00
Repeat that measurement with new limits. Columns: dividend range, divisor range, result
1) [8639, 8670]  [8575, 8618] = 0.93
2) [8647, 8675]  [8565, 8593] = 0.92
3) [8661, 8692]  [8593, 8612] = 0.91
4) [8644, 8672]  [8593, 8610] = 0.92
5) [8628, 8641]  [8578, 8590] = 1.01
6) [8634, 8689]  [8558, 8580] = 0.93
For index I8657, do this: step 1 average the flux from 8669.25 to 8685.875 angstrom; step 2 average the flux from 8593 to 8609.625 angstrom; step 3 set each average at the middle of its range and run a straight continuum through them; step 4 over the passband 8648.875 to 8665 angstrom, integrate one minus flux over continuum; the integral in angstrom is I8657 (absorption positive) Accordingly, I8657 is 1.7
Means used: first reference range 21.7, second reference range 20.9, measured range 19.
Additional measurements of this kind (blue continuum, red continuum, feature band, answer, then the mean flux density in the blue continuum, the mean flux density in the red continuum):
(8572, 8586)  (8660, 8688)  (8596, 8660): -1.8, 21.7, 19.9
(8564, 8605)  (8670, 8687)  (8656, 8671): 1.5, 21.7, 21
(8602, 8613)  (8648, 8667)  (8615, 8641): -0.9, 21.8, 19.2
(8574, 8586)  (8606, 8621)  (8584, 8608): -0.1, 21.6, 21.5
